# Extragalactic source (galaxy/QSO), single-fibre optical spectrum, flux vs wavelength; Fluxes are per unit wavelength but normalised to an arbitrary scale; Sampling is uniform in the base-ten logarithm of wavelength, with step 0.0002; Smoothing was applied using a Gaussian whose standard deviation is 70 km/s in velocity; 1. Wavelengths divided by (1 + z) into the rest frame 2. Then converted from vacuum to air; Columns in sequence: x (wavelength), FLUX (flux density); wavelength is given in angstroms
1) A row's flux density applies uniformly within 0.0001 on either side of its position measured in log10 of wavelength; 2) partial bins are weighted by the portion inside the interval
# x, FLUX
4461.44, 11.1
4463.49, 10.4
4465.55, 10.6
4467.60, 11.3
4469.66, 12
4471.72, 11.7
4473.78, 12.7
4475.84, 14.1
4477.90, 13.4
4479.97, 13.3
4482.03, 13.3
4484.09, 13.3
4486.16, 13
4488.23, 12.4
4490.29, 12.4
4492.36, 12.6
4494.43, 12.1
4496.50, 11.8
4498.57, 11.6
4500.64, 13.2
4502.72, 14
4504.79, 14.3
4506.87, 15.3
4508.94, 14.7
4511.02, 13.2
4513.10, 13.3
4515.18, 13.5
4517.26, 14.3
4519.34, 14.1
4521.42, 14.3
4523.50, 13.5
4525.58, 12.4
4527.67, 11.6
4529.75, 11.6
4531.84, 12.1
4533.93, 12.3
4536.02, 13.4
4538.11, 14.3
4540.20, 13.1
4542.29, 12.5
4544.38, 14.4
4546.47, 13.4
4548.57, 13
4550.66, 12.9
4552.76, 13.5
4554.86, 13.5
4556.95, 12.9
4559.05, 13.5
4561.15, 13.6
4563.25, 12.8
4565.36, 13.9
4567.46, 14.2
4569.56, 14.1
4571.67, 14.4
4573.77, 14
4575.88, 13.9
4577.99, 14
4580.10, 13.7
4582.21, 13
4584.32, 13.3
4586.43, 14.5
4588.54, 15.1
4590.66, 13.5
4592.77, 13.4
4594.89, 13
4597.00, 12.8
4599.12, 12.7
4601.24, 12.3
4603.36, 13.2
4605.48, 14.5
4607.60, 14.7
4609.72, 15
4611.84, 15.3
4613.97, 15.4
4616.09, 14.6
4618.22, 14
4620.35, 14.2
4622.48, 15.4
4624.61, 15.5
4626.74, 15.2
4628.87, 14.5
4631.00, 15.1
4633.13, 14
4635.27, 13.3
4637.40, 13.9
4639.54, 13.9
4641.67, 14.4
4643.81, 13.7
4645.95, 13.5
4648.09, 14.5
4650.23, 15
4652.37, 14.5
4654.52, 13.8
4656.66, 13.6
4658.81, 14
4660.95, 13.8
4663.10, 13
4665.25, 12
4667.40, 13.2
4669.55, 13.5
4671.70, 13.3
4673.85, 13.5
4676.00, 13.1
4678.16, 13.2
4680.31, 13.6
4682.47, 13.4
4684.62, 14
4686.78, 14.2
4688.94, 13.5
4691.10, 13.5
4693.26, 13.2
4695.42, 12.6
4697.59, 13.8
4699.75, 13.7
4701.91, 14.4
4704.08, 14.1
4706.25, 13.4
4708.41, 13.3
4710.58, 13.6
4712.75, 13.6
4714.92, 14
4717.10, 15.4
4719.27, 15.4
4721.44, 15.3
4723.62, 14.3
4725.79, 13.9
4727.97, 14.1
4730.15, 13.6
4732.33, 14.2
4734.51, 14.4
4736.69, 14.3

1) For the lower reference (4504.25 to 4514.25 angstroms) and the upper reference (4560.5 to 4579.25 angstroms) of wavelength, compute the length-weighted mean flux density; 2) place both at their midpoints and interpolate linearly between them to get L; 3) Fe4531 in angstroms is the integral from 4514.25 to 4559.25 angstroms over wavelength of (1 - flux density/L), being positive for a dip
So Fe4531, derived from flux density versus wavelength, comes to 2.7 angstroms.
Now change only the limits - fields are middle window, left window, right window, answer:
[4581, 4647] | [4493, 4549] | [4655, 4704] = -3.5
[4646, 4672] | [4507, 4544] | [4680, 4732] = 0.1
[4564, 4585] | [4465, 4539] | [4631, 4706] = -0.9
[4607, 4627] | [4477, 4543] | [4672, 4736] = -2.0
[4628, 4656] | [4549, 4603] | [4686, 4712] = -1.2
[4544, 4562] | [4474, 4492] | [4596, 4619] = 0.4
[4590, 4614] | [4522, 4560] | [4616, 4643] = 0.4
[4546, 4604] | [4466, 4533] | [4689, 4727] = -0.7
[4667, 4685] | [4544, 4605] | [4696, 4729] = 0.7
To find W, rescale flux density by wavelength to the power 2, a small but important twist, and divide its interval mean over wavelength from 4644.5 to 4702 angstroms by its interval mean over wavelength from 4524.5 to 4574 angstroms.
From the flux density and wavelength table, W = 1.1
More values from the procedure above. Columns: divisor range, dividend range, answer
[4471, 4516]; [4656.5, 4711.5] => 1.11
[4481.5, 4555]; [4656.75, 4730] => 1.12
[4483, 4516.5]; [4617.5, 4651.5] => 1.16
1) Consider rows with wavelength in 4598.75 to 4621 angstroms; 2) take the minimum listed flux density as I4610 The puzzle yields 12.3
